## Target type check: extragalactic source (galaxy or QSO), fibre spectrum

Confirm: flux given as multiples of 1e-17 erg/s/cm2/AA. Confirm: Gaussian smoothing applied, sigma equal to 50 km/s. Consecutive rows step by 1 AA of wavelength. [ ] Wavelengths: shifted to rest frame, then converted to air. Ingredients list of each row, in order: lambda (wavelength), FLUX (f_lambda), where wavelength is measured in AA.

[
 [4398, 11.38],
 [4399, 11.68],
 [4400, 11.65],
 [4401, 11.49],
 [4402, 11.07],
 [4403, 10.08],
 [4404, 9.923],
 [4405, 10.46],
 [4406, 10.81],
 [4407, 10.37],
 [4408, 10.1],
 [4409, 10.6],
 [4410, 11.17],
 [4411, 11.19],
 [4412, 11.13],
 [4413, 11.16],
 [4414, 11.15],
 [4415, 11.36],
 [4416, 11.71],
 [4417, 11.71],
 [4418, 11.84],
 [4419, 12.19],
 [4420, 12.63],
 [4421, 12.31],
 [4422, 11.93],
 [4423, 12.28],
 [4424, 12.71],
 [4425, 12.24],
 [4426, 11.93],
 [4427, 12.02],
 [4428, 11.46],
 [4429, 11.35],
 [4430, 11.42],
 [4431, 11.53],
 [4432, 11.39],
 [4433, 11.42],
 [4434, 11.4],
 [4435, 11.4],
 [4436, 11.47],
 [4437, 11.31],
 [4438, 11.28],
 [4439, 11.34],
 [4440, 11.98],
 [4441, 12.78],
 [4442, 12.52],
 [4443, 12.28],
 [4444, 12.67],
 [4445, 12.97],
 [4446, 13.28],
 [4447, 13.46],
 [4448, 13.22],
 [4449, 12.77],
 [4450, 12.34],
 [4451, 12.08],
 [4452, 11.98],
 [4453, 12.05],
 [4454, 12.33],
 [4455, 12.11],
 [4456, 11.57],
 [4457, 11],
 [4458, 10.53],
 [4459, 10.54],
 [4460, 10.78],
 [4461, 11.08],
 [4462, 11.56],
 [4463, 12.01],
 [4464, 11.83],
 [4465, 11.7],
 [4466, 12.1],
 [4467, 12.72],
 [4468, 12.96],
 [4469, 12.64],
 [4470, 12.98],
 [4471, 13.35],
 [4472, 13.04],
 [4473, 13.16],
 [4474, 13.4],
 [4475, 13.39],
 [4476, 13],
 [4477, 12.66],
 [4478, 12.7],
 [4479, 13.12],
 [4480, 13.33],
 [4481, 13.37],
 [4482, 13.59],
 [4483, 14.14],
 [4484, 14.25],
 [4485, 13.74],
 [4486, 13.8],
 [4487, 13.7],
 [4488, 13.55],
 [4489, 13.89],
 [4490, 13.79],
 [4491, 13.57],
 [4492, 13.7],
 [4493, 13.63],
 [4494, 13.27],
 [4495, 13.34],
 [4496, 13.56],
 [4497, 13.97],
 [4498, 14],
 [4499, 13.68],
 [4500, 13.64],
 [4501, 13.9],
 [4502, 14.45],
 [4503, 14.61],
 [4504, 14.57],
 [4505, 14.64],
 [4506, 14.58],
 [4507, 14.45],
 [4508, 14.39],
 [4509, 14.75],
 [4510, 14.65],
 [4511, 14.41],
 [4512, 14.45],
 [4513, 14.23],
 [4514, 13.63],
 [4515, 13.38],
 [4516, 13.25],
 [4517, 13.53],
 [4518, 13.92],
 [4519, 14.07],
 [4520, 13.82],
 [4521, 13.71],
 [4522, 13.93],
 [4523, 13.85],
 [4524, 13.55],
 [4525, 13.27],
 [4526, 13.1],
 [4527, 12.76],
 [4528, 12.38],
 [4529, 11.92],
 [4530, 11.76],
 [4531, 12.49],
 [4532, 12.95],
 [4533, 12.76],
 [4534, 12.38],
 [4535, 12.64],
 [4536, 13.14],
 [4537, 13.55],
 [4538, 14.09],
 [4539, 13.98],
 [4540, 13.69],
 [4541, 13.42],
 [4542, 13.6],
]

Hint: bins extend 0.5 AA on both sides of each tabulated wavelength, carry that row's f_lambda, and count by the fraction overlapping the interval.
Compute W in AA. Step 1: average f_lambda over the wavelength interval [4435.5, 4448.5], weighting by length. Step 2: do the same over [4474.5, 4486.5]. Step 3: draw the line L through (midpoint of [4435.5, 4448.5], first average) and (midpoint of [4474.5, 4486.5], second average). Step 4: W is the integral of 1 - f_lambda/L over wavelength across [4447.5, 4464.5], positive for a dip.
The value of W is 1.3 AA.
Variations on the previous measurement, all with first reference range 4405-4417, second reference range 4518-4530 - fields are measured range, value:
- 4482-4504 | -2.1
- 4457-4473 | 0.1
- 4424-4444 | -0.5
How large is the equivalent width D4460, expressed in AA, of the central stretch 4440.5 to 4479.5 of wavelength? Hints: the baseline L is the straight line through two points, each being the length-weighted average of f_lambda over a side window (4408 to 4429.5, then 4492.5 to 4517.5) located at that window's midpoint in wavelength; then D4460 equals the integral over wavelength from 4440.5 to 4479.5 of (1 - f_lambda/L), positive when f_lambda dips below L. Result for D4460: 1.30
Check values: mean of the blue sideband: 11.7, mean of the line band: 12.4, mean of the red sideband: 14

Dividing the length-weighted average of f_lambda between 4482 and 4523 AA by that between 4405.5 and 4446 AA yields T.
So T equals 1.19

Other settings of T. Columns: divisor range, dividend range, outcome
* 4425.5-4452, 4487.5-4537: 1.13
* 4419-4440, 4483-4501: 1.17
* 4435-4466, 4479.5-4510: 1.17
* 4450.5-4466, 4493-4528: 1.20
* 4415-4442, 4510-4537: 1.13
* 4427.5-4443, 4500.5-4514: 1.24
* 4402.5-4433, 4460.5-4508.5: 1.17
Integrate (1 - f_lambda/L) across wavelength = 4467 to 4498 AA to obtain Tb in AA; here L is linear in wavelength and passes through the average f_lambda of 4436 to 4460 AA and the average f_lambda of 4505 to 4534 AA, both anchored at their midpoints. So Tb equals -1.52 AA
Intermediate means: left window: 12.1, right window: 13.6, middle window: 13.4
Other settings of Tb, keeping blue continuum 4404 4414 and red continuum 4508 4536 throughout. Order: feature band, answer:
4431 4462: -0.7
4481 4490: -0.9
